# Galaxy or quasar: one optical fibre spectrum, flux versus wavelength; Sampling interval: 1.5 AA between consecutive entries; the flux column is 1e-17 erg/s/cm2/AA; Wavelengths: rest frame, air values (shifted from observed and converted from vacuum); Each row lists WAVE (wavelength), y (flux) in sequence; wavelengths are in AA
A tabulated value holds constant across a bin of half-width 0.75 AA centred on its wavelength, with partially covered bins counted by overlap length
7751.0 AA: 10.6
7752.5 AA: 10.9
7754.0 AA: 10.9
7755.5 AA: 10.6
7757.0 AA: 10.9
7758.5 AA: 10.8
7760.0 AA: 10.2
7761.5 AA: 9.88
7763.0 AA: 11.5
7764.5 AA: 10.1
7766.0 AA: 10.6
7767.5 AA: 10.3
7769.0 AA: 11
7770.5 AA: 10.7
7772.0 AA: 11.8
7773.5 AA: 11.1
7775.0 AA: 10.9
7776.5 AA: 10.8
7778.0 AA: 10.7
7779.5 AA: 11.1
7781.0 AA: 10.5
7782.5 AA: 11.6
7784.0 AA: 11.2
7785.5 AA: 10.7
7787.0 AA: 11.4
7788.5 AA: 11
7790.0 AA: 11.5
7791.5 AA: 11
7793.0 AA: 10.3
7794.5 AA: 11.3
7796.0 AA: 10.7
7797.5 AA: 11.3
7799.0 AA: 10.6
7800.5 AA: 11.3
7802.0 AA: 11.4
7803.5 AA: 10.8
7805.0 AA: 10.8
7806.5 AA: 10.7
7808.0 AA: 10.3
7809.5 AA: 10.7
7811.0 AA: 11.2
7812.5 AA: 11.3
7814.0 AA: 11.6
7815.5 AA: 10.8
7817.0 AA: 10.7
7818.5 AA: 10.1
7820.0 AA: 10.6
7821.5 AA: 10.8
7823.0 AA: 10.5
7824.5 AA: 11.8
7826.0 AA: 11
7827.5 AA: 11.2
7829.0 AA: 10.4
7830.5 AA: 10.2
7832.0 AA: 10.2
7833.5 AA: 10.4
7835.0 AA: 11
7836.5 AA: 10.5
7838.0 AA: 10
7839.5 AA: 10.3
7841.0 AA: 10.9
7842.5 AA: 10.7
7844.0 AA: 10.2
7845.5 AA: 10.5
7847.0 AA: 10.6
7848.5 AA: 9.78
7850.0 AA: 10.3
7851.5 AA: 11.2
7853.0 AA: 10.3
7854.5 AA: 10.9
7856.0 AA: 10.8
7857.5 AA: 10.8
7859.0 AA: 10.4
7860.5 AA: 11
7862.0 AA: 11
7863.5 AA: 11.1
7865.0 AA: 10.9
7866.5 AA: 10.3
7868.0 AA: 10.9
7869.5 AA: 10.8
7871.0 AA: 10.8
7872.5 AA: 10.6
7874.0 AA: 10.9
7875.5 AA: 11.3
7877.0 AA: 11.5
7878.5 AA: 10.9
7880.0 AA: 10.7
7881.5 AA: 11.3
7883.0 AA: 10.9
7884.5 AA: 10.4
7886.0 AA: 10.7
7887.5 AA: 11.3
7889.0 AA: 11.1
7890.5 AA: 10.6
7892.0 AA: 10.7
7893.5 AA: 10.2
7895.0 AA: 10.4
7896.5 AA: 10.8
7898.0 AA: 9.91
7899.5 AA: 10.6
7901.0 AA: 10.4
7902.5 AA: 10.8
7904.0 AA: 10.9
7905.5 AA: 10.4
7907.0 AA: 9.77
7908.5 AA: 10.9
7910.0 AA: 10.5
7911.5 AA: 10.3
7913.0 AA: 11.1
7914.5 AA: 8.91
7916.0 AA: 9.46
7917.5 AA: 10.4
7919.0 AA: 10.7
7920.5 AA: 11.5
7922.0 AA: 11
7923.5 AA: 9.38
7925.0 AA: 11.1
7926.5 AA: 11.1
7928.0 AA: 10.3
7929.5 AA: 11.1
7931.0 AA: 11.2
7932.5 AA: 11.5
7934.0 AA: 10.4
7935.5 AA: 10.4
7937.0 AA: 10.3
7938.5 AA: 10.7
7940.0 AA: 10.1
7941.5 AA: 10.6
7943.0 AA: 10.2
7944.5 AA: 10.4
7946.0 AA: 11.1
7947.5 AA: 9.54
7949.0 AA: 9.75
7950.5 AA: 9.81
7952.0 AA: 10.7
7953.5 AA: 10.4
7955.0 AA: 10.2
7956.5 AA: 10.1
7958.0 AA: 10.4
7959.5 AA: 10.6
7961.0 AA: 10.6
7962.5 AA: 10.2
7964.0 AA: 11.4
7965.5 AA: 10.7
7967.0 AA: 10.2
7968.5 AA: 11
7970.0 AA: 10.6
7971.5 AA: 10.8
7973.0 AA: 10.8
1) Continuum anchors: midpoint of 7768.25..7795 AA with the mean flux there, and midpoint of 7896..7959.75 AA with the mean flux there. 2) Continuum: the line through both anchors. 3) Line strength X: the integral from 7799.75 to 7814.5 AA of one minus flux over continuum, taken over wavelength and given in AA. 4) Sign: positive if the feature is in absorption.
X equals -0.1 AA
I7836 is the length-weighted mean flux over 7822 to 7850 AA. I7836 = 10.6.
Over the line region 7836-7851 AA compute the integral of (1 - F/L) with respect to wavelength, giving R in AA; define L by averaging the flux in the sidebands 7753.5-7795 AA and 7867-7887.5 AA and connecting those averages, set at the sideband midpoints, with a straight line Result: 0.7 AA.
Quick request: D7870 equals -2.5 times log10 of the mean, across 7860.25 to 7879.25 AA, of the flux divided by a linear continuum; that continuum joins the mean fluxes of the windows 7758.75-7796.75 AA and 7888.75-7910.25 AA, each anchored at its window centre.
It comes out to -0.03 mag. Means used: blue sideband 10.9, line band 10.9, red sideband 10.5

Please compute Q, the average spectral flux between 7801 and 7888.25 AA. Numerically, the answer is 10.8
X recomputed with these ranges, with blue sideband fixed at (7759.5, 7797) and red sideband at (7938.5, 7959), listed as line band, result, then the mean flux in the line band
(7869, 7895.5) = -0.8 AA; 10.8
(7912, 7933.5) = -0.5 AA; 10.6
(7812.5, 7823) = 0.0 AA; 10.8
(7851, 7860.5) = -0.1 AA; 10.7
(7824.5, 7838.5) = 0.1 AA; 10.6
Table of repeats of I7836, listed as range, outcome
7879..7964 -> 10.5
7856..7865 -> 10.9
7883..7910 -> 10.6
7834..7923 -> 10.6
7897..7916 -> 10.3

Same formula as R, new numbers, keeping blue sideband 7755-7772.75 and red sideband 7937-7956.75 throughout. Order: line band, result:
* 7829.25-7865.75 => -0.25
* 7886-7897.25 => -0.34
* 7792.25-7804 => -0.38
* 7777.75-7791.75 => -0.57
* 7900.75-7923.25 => -0.18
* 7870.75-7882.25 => -0.62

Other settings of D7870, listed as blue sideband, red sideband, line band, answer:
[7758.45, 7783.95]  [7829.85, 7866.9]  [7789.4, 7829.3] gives -0.02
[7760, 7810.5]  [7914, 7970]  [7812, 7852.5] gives 0.01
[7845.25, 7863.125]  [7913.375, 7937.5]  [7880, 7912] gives 0.00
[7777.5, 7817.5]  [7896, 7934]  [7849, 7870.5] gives 0.00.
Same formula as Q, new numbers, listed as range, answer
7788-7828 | 10.9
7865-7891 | 10.9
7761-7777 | 10.8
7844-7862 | 10.6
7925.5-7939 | 10.8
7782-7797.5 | 11.1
